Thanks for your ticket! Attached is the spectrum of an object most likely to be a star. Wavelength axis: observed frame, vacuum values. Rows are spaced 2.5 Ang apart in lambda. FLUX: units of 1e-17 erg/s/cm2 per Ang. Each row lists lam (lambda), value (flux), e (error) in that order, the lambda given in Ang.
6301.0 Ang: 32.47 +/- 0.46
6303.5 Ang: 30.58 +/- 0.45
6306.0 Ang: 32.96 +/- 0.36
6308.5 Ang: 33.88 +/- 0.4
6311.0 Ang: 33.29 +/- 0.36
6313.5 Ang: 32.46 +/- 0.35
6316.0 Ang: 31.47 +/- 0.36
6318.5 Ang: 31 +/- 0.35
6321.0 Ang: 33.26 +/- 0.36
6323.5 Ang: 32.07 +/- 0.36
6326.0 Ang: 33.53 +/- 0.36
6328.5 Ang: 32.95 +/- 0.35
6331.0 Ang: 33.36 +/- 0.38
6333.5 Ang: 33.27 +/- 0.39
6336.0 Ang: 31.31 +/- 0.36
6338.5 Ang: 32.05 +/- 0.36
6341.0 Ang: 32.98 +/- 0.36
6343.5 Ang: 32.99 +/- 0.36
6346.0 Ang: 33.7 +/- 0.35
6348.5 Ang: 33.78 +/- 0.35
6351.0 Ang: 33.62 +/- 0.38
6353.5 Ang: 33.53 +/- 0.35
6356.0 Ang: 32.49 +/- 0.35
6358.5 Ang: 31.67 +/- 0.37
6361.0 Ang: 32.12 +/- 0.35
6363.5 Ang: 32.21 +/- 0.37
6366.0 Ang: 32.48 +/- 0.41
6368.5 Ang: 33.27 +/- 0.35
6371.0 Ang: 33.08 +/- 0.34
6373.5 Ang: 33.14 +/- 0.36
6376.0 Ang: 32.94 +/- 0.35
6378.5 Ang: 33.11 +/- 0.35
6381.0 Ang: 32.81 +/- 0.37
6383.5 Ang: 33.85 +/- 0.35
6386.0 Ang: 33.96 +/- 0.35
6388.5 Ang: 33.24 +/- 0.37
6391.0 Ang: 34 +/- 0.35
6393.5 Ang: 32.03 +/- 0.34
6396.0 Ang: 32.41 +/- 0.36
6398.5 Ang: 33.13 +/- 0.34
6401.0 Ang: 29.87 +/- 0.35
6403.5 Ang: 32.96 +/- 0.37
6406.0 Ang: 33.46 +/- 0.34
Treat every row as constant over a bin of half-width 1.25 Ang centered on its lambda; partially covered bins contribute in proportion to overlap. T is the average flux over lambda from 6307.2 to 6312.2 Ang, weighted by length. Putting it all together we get 33.6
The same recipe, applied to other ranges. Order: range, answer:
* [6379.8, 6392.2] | 33.6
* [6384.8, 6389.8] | 33.6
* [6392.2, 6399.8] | 32.5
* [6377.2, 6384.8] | 33.3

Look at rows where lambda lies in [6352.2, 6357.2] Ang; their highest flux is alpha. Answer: 33.53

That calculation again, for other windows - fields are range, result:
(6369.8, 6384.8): 33.85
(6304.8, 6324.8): 33.88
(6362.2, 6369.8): 33.27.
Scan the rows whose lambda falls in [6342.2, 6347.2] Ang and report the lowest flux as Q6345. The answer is 32.99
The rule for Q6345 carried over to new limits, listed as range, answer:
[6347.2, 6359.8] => 31.67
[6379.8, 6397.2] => 32.03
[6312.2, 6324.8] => 31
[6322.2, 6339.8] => 31.31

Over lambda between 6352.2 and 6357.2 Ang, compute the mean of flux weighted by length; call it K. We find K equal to 33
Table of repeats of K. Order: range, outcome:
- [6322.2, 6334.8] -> 33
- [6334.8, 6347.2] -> 32.6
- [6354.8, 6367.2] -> 32.2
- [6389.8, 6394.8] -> 33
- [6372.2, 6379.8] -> 33.1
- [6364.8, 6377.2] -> 33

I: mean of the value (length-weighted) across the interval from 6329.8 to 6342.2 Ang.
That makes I 32.6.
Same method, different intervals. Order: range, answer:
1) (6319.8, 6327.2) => 32.9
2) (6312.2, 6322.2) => 32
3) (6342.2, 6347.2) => 33.3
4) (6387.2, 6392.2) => 33.6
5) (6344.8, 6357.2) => 33.4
